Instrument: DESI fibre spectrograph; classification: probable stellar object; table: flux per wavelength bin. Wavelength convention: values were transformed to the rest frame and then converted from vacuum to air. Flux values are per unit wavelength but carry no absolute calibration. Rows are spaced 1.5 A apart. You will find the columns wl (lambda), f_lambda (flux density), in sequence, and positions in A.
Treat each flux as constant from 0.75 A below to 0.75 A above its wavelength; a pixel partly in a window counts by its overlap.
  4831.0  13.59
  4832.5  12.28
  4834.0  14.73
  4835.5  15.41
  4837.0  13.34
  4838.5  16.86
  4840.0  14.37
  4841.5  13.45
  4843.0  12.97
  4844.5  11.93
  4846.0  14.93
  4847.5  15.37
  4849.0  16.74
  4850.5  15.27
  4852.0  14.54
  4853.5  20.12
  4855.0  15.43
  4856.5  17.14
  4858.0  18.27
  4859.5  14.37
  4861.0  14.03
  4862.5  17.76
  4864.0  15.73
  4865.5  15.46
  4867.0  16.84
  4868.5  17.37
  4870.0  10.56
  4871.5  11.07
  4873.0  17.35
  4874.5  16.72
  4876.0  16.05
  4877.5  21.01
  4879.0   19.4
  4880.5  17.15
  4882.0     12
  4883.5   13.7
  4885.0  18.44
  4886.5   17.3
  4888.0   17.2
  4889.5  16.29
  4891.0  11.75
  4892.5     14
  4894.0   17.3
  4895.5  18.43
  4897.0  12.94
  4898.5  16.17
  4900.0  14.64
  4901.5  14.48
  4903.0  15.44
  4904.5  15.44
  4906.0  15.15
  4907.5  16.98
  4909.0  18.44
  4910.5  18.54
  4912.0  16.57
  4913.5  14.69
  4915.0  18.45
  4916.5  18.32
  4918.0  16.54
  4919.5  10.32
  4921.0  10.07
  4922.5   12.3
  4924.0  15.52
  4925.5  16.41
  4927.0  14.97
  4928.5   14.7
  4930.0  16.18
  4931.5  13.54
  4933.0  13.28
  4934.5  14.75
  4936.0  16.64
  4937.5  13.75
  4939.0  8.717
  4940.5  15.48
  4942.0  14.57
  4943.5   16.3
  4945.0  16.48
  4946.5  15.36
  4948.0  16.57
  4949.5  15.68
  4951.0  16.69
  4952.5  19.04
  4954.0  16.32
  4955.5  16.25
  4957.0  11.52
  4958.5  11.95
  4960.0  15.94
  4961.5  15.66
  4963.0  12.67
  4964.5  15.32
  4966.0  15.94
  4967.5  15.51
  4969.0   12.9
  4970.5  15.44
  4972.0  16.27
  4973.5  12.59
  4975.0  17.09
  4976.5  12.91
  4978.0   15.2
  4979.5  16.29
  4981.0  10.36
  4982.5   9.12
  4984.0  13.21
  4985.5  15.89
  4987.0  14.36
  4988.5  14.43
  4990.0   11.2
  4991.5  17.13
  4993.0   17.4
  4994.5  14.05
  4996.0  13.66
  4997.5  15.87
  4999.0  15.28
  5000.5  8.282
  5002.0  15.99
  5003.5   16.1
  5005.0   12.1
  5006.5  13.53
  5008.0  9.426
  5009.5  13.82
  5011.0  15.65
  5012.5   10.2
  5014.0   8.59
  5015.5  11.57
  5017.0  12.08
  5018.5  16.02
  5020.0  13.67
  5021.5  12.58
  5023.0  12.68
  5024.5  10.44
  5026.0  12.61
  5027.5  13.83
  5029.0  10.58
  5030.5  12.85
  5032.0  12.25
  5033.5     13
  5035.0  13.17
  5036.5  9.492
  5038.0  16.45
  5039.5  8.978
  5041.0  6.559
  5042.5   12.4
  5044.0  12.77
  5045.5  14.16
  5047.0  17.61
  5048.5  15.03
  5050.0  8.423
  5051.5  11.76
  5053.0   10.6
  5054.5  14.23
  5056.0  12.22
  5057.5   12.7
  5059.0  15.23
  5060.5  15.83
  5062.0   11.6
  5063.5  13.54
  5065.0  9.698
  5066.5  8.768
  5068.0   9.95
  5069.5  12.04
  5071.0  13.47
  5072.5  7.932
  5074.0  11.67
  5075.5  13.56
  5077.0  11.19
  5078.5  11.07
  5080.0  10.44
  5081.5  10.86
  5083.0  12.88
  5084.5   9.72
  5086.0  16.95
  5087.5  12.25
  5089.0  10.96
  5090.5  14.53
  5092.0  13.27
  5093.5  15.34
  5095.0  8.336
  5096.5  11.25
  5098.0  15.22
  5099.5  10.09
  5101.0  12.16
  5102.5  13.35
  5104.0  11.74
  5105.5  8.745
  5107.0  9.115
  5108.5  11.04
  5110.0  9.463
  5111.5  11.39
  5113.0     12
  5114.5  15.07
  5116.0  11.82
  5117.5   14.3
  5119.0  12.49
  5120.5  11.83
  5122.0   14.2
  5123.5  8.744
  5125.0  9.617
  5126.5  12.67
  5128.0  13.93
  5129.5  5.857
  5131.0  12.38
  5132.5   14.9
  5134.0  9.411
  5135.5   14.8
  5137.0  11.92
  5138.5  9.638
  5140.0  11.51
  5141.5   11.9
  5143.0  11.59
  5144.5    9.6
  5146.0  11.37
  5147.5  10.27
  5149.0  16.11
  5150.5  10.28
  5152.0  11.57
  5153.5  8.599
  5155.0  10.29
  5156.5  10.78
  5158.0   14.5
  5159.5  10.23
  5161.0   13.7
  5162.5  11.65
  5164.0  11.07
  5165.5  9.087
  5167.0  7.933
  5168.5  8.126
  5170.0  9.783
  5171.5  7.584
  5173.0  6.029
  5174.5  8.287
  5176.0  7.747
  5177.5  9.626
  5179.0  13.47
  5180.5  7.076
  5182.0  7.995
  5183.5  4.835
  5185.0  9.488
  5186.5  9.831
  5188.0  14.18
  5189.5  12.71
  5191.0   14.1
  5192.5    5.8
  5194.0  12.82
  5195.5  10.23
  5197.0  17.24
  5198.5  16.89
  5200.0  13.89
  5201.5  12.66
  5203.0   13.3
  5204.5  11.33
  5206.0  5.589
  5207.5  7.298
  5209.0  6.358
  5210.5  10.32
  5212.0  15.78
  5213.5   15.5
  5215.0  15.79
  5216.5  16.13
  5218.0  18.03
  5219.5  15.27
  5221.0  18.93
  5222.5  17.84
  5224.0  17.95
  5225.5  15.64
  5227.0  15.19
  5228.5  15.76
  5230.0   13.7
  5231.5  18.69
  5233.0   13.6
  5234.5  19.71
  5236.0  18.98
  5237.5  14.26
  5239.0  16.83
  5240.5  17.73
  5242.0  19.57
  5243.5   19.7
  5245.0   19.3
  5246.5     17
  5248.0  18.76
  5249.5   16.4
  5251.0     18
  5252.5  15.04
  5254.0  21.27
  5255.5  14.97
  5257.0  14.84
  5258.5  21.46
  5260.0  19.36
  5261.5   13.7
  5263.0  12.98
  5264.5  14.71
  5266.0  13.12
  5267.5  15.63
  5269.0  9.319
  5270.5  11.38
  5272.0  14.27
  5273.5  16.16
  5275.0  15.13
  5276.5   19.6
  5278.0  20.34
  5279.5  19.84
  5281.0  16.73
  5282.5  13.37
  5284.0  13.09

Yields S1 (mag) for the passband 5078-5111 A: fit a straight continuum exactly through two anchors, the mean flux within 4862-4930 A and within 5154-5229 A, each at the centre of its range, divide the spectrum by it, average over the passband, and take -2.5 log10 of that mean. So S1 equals 0.116 mag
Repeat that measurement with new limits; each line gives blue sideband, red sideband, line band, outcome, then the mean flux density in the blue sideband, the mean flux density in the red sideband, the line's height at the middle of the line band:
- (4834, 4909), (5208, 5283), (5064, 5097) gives 0.339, 15.6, 16.2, 15.9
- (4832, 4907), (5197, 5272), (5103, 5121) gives 0.311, 15.5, 15.4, 15.5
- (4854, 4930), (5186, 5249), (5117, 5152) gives 0.273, 15.7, 14.8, 15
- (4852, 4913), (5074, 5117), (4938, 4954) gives -0.049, 16.1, 11.9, 14.8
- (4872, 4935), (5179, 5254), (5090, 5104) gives 0.183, 15.7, 14.3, 14.8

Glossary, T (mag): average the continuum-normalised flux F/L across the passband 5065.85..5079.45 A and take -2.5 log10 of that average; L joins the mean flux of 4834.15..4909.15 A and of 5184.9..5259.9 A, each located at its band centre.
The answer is 0.35 mag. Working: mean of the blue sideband 15.6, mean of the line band 11.1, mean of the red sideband 15.1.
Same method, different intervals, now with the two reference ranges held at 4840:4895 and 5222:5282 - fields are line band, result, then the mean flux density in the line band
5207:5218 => 0.26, 13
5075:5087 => 0.32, 12.1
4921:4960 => 0.07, 14.8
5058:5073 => 0.33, 11.9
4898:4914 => -0.02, 16.1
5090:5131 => 0.35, 11.8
